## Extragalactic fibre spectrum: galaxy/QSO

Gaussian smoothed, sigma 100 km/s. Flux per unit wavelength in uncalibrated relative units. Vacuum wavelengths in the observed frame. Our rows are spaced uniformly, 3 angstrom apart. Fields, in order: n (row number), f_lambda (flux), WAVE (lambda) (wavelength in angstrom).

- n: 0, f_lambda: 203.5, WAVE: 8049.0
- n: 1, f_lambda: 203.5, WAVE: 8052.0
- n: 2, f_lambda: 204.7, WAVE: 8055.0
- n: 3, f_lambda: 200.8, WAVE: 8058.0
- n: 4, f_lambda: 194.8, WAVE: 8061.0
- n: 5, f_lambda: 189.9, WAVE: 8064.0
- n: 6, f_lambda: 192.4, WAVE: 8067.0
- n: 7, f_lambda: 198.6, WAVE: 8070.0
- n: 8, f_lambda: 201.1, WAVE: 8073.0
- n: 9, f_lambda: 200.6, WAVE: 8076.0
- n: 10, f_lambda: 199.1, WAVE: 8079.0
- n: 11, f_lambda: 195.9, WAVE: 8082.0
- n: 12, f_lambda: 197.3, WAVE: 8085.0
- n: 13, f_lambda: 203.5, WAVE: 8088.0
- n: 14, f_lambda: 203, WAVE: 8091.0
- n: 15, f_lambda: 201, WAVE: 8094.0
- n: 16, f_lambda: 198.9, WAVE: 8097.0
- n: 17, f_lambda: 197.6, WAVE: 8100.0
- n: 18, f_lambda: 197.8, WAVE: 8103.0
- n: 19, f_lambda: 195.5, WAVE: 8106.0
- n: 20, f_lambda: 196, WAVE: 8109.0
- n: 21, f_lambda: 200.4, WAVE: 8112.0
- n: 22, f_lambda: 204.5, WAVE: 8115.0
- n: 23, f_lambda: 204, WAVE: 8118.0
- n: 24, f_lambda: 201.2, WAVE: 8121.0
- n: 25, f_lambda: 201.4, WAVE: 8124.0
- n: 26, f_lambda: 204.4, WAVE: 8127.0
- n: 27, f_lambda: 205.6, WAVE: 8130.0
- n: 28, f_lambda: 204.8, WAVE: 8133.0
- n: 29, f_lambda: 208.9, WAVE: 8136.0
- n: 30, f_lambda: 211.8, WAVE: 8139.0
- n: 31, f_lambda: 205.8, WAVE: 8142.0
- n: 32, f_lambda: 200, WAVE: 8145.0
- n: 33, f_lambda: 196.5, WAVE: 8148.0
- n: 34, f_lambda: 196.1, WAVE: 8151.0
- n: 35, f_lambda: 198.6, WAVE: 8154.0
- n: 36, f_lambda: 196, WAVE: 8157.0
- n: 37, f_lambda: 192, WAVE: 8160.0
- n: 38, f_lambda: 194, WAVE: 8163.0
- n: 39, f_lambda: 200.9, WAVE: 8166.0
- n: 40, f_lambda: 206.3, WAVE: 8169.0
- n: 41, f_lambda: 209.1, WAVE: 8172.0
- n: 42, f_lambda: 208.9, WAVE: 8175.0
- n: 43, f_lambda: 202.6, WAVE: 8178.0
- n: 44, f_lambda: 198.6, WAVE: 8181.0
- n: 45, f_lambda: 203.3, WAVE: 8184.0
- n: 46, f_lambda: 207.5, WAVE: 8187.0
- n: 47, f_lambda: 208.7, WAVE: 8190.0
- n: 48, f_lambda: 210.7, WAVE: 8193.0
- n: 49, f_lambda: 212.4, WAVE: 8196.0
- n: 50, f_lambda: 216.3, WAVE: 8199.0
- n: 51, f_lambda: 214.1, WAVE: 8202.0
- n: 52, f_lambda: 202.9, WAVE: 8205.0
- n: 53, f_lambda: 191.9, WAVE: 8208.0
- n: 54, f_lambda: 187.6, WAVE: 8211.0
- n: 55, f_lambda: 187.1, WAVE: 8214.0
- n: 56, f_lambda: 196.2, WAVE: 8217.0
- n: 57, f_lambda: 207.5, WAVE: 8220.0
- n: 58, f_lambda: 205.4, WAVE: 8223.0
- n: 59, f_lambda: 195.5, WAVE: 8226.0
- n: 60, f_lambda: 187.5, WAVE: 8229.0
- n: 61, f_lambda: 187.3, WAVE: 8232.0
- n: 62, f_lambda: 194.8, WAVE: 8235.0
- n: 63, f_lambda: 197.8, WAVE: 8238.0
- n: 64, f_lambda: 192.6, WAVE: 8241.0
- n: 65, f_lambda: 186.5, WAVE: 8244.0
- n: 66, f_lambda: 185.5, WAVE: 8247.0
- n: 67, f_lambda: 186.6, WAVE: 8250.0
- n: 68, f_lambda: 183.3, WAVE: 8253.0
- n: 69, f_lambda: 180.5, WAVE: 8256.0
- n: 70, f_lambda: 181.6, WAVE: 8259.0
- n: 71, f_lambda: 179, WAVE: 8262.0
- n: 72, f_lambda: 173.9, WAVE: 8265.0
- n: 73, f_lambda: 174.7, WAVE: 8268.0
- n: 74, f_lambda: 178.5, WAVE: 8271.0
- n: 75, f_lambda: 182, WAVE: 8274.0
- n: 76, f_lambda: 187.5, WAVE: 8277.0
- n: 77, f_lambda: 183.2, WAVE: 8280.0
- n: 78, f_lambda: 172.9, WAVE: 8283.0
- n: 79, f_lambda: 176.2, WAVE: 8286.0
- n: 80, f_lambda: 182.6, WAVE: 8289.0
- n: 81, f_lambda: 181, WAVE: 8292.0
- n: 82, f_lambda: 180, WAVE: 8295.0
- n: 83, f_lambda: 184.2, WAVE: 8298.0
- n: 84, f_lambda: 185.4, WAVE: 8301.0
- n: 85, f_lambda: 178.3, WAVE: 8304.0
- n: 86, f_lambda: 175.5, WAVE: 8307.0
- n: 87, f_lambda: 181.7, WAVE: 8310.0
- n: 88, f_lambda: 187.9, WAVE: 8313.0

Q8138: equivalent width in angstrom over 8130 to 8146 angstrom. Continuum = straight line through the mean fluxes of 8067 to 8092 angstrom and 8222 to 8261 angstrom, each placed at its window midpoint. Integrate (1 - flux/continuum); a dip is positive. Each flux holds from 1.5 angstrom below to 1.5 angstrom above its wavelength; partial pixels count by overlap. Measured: -0.9 angstrom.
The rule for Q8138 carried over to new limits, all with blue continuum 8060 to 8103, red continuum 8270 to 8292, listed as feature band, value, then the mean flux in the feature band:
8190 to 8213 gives -2.14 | 205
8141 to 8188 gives -2.49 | 201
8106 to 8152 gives -2.05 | 203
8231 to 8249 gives -0.65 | 191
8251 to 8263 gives 0.08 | 181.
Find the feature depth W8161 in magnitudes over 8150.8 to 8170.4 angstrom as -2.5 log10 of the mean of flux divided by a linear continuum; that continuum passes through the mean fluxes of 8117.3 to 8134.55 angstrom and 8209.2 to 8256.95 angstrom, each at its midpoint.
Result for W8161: 0.01 mag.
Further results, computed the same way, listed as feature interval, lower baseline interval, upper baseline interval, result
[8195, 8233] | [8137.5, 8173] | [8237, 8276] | -0.05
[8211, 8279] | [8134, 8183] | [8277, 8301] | 0.00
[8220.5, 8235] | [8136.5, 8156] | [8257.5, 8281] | -0.04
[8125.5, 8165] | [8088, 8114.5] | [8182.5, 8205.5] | 0.02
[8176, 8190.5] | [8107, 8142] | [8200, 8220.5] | -0.02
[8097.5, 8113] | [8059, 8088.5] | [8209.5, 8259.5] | -0.01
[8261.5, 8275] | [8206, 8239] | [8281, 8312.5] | 0.05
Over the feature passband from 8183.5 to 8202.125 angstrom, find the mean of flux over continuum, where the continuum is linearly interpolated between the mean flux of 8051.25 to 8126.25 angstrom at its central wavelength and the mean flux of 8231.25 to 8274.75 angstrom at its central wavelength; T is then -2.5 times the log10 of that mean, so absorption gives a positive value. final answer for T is -0.11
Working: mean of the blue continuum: 199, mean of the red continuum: 184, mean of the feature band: 211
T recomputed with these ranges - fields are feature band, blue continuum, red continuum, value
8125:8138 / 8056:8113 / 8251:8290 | -0.068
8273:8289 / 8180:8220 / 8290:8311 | 0.028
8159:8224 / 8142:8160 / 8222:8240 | -0.038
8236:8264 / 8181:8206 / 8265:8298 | 0.025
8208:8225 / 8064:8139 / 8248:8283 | -0.055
